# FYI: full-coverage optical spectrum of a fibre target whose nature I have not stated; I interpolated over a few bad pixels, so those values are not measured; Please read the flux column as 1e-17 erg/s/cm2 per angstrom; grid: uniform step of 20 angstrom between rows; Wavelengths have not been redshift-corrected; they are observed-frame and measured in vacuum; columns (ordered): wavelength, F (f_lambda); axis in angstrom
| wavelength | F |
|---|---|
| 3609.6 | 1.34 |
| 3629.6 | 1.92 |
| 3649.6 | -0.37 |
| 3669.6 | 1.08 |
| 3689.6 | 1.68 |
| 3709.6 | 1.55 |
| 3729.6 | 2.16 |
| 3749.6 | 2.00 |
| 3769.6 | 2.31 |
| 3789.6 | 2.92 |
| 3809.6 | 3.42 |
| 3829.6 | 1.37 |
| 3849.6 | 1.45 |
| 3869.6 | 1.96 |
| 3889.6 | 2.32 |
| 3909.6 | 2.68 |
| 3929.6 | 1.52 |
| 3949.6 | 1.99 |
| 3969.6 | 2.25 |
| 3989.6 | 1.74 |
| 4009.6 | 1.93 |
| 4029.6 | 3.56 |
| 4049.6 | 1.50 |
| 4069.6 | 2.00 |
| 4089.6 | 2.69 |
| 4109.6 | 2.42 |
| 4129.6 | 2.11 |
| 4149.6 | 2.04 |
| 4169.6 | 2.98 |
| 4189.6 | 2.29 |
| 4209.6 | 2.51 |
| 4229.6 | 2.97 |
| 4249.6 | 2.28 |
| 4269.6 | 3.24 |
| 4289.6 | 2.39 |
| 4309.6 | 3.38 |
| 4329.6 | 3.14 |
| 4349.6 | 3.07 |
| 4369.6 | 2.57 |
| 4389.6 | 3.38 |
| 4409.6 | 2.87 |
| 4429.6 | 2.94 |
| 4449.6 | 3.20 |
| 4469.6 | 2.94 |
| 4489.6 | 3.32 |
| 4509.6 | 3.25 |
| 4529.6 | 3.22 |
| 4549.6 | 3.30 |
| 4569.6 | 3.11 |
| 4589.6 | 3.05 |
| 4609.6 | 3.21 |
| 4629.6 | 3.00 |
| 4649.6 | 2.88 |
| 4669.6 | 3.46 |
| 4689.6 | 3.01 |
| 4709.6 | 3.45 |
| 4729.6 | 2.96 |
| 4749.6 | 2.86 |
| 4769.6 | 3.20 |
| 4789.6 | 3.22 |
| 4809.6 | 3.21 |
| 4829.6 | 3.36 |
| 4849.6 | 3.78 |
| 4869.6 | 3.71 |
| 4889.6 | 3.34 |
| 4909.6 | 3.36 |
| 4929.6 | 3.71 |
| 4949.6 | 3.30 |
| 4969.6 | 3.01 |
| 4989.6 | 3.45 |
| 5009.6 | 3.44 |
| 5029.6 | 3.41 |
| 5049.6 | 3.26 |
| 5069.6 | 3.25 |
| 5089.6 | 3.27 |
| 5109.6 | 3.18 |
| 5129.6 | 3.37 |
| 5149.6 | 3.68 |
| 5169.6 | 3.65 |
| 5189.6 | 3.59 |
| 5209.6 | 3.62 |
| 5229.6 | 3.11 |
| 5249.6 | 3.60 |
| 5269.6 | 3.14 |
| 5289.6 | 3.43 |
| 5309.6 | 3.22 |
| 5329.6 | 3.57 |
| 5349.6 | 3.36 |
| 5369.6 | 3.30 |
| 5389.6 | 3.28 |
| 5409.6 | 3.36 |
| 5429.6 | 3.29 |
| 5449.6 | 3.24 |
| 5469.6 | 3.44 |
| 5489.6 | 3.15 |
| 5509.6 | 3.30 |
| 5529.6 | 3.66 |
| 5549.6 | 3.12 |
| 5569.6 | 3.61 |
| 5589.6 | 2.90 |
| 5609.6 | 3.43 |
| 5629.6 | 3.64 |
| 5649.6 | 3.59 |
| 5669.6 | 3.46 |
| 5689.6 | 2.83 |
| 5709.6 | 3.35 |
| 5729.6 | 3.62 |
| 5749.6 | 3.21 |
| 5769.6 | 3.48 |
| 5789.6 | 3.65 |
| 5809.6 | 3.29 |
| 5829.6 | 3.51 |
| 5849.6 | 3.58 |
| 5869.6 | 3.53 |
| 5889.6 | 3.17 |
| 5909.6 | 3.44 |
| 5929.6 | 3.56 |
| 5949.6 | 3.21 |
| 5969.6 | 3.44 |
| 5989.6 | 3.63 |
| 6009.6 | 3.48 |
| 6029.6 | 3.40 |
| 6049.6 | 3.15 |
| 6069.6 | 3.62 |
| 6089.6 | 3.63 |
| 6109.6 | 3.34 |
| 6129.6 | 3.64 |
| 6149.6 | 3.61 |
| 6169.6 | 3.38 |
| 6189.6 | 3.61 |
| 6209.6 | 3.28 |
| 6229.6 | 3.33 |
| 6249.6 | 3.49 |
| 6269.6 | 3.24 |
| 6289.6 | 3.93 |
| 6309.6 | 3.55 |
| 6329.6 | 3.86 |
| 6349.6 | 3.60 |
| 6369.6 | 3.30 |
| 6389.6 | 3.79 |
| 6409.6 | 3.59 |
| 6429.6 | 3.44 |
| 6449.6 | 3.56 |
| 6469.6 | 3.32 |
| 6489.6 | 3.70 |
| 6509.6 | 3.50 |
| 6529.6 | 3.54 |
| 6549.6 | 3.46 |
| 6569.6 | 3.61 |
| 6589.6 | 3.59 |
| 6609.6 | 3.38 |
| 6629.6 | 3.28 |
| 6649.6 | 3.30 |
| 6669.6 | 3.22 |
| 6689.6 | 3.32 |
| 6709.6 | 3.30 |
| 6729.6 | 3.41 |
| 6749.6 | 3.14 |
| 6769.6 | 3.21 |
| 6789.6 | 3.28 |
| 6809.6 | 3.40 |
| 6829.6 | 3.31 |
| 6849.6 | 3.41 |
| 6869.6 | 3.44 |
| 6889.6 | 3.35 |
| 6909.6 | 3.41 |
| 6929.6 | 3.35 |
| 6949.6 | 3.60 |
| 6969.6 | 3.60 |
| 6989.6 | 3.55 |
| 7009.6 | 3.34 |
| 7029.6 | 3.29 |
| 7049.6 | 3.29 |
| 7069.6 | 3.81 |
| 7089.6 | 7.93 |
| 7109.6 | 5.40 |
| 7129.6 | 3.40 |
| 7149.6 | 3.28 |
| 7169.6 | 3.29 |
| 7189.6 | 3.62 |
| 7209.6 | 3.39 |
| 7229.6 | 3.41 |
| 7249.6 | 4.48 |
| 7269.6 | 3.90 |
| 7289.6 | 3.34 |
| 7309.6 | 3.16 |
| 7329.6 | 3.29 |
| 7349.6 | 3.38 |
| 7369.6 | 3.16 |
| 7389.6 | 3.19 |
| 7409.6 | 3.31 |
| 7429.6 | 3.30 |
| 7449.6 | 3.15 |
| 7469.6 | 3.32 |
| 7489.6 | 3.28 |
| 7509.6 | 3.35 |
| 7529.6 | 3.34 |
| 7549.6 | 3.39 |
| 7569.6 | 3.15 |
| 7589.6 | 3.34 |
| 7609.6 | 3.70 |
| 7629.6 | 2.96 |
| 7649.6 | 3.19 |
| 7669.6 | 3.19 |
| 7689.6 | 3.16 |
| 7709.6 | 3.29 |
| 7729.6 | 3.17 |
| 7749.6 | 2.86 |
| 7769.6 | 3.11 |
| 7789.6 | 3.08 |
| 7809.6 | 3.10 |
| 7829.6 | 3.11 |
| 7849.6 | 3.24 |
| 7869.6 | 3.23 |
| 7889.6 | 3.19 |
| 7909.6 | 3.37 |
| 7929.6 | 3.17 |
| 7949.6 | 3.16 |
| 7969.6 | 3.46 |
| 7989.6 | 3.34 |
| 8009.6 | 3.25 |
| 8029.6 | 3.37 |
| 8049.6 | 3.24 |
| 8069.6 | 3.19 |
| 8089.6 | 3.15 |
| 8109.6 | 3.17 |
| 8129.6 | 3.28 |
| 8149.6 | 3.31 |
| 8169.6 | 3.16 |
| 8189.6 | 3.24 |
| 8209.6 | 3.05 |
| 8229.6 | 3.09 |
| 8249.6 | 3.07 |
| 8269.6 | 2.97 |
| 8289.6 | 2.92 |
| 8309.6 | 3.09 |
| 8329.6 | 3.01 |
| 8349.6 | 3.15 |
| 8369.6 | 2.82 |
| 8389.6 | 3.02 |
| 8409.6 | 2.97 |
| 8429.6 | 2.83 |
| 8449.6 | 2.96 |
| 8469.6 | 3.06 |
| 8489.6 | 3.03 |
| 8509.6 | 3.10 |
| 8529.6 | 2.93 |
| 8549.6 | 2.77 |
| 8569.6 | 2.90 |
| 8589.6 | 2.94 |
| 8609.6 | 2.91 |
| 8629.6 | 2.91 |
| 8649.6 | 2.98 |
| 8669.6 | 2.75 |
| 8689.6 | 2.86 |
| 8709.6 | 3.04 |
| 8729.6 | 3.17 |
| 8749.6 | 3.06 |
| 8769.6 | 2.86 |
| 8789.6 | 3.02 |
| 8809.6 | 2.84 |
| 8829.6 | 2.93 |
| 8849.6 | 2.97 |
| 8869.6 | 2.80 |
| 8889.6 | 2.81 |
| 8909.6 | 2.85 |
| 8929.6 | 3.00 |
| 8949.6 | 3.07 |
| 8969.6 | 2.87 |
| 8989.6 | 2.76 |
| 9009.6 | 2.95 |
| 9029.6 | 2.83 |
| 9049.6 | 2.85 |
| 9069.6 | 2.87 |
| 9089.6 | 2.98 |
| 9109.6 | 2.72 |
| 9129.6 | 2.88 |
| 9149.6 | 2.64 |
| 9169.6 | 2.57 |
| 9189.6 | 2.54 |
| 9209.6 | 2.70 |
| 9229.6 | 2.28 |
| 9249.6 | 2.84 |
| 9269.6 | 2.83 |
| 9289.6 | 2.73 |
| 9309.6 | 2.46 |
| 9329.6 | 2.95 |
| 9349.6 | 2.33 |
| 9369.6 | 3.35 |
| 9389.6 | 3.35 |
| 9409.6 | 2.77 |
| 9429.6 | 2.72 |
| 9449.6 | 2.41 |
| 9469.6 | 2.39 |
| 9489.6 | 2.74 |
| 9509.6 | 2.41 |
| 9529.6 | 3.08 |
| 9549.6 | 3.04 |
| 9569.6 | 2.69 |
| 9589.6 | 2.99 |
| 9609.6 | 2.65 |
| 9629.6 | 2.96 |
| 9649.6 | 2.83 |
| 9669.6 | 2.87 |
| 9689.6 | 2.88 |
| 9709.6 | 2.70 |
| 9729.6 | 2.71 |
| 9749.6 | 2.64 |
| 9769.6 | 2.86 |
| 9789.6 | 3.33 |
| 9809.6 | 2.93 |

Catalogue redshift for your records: 0.08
